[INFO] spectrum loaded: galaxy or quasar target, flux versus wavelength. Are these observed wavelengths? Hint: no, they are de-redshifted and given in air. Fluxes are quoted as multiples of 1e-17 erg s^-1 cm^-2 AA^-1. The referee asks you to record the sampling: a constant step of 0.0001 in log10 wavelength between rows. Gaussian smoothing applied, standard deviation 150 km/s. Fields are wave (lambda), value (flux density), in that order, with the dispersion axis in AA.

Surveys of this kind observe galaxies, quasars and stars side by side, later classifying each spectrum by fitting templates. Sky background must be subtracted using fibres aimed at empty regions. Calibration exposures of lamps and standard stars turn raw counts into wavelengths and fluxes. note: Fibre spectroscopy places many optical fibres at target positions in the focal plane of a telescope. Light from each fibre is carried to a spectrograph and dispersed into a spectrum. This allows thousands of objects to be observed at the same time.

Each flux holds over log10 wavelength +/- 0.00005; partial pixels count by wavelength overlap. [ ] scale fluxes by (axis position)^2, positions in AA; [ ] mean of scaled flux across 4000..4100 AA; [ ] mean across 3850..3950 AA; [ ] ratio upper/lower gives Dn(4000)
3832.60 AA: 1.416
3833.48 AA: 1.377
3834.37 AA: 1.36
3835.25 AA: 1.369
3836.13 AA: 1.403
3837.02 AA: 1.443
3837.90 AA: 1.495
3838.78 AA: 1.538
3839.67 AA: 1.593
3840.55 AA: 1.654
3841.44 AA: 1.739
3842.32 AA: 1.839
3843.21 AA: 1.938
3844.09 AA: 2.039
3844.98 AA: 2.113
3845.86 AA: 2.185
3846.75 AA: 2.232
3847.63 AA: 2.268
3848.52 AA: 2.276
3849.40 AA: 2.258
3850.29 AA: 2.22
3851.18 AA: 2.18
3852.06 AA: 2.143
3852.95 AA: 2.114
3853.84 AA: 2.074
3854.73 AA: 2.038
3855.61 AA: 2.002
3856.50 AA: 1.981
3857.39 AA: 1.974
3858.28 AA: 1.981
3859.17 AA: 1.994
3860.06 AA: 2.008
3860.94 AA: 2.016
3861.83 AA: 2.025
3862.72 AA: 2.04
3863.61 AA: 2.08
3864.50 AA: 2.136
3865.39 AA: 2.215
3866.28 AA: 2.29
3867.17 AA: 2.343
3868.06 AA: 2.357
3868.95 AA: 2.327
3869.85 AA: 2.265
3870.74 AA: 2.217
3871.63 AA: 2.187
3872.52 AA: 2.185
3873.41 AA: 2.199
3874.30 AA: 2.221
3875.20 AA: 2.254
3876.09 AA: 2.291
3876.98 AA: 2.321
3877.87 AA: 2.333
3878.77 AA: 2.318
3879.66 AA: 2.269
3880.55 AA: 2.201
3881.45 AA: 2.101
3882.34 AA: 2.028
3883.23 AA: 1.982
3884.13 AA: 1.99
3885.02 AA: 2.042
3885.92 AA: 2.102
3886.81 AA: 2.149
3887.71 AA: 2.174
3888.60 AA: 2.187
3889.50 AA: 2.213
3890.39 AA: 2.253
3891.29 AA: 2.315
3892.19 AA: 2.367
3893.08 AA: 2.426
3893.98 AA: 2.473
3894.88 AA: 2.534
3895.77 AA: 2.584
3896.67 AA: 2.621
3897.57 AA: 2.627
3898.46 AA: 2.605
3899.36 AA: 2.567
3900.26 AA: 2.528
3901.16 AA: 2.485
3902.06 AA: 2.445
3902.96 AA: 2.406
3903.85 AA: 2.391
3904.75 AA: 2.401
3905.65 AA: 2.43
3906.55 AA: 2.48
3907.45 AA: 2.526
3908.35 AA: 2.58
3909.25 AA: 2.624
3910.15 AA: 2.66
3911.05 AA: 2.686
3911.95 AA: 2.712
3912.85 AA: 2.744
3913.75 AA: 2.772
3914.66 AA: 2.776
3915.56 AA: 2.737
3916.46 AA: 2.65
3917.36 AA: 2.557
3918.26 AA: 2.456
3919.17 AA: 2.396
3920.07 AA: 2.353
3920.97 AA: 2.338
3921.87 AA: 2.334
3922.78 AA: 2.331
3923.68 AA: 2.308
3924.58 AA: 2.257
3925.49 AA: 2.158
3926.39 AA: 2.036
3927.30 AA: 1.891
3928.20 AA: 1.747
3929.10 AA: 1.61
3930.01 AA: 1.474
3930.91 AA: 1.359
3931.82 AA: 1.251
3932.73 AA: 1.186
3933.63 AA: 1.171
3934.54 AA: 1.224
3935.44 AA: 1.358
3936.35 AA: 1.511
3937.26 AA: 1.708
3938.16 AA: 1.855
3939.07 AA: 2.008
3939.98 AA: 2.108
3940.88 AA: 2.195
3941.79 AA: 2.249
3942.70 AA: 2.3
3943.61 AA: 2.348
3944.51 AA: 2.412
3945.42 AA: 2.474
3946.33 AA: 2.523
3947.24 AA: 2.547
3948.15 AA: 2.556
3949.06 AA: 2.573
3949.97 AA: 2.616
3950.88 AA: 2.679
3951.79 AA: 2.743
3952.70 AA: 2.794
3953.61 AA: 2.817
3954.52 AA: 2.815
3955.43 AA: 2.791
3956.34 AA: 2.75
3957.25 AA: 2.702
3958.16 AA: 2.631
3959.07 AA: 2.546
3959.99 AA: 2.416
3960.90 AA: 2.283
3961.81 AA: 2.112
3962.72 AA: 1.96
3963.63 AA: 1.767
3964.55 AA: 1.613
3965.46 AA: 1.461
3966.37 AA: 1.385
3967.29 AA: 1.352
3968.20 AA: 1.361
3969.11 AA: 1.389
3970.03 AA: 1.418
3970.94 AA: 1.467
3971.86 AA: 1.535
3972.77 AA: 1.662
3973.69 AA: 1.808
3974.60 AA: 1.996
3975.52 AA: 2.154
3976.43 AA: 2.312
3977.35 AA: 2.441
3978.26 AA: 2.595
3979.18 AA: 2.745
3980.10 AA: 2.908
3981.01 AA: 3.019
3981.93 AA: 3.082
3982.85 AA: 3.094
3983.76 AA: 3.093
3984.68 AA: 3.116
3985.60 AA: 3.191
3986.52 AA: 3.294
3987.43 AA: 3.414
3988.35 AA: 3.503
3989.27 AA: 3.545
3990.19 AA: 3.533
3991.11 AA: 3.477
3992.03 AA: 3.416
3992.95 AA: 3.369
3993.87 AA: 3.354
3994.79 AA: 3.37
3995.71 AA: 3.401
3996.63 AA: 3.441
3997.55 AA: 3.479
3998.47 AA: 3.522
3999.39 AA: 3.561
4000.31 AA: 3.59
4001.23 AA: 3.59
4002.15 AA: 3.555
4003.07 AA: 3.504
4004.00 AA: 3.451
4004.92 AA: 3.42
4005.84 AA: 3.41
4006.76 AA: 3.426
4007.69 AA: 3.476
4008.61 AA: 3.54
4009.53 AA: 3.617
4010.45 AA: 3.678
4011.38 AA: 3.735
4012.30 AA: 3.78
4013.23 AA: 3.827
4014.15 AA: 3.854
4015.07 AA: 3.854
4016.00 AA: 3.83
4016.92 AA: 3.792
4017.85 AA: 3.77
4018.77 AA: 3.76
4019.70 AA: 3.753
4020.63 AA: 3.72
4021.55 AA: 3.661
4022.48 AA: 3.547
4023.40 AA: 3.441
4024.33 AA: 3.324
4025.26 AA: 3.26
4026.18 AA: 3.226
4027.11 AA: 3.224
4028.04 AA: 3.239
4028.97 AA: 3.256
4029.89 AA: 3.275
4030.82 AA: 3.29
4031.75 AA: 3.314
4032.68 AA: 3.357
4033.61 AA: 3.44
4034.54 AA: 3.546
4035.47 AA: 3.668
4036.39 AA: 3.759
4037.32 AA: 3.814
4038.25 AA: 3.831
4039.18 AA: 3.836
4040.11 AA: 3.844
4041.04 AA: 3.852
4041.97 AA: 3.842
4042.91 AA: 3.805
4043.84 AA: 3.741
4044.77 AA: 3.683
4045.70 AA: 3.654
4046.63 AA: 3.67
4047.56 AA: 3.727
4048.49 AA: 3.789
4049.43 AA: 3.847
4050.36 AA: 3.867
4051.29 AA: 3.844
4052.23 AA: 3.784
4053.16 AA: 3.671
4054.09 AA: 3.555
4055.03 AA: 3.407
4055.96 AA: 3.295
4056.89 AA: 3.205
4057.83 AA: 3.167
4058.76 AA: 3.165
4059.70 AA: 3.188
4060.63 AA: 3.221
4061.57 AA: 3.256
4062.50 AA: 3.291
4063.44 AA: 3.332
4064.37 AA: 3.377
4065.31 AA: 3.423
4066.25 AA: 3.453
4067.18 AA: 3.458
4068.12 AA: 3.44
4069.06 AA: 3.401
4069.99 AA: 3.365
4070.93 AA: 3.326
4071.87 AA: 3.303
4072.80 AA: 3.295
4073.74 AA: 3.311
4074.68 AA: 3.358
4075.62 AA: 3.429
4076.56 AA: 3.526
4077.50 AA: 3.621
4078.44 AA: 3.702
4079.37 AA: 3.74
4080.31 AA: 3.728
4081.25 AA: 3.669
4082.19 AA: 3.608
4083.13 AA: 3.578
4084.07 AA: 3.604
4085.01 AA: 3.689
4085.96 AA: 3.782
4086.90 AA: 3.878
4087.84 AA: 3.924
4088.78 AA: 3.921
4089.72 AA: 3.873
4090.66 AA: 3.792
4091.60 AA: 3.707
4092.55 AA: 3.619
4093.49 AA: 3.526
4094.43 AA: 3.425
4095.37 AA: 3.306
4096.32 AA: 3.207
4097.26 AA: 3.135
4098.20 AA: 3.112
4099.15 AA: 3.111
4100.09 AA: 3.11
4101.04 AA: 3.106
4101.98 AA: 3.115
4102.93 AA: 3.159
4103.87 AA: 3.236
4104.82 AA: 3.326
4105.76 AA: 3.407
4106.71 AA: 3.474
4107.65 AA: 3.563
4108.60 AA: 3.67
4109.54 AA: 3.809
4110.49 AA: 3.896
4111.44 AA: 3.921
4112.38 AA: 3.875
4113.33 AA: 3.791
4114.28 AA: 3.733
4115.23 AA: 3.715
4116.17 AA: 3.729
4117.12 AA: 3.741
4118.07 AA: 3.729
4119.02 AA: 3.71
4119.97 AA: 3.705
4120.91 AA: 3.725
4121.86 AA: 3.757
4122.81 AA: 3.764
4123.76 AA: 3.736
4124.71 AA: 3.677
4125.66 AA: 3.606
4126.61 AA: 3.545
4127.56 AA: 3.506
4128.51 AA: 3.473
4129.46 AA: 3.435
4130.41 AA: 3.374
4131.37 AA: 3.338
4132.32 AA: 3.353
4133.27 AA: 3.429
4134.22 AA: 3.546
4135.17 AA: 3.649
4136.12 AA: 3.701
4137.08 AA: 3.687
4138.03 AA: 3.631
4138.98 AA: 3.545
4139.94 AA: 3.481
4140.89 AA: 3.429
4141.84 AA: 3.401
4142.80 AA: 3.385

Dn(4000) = 1.72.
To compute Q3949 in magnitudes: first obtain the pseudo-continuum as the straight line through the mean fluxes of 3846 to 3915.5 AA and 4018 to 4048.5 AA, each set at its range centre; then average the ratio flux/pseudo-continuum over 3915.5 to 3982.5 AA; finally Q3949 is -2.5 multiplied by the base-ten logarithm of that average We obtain 0.32 mag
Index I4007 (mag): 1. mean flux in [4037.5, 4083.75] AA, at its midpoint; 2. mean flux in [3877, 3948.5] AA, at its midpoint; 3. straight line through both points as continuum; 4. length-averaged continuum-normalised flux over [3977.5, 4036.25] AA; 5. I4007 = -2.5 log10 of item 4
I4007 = -0.12 mag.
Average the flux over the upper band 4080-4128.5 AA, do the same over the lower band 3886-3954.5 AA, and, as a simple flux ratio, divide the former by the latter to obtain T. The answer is 1.6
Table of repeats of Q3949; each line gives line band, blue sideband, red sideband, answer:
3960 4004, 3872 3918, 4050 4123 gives 0.09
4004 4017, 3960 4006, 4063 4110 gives -0.24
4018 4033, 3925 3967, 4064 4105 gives -0.19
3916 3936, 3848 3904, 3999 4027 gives 0.37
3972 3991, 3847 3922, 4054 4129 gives 0.03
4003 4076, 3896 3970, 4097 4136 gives -0.18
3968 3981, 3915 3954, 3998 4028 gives 0.38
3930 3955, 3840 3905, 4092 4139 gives 0.22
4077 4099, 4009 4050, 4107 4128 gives 0.02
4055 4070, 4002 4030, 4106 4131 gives 0.09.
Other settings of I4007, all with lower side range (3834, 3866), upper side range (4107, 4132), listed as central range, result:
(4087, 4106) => 0.033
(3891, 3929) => -0.058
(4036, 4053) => -0.186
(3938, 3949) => 0.102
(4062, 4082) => -0.029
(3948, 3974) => 0.233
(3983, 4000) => -0.187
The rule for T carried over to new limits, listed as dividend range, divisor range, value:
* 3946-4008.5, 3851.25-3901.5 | 1.23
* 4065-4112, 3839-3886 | 1.66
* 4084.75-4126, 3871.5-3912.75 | 1.52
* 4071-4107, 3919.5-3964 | 1.61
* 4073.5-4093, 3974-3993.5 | 1.22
